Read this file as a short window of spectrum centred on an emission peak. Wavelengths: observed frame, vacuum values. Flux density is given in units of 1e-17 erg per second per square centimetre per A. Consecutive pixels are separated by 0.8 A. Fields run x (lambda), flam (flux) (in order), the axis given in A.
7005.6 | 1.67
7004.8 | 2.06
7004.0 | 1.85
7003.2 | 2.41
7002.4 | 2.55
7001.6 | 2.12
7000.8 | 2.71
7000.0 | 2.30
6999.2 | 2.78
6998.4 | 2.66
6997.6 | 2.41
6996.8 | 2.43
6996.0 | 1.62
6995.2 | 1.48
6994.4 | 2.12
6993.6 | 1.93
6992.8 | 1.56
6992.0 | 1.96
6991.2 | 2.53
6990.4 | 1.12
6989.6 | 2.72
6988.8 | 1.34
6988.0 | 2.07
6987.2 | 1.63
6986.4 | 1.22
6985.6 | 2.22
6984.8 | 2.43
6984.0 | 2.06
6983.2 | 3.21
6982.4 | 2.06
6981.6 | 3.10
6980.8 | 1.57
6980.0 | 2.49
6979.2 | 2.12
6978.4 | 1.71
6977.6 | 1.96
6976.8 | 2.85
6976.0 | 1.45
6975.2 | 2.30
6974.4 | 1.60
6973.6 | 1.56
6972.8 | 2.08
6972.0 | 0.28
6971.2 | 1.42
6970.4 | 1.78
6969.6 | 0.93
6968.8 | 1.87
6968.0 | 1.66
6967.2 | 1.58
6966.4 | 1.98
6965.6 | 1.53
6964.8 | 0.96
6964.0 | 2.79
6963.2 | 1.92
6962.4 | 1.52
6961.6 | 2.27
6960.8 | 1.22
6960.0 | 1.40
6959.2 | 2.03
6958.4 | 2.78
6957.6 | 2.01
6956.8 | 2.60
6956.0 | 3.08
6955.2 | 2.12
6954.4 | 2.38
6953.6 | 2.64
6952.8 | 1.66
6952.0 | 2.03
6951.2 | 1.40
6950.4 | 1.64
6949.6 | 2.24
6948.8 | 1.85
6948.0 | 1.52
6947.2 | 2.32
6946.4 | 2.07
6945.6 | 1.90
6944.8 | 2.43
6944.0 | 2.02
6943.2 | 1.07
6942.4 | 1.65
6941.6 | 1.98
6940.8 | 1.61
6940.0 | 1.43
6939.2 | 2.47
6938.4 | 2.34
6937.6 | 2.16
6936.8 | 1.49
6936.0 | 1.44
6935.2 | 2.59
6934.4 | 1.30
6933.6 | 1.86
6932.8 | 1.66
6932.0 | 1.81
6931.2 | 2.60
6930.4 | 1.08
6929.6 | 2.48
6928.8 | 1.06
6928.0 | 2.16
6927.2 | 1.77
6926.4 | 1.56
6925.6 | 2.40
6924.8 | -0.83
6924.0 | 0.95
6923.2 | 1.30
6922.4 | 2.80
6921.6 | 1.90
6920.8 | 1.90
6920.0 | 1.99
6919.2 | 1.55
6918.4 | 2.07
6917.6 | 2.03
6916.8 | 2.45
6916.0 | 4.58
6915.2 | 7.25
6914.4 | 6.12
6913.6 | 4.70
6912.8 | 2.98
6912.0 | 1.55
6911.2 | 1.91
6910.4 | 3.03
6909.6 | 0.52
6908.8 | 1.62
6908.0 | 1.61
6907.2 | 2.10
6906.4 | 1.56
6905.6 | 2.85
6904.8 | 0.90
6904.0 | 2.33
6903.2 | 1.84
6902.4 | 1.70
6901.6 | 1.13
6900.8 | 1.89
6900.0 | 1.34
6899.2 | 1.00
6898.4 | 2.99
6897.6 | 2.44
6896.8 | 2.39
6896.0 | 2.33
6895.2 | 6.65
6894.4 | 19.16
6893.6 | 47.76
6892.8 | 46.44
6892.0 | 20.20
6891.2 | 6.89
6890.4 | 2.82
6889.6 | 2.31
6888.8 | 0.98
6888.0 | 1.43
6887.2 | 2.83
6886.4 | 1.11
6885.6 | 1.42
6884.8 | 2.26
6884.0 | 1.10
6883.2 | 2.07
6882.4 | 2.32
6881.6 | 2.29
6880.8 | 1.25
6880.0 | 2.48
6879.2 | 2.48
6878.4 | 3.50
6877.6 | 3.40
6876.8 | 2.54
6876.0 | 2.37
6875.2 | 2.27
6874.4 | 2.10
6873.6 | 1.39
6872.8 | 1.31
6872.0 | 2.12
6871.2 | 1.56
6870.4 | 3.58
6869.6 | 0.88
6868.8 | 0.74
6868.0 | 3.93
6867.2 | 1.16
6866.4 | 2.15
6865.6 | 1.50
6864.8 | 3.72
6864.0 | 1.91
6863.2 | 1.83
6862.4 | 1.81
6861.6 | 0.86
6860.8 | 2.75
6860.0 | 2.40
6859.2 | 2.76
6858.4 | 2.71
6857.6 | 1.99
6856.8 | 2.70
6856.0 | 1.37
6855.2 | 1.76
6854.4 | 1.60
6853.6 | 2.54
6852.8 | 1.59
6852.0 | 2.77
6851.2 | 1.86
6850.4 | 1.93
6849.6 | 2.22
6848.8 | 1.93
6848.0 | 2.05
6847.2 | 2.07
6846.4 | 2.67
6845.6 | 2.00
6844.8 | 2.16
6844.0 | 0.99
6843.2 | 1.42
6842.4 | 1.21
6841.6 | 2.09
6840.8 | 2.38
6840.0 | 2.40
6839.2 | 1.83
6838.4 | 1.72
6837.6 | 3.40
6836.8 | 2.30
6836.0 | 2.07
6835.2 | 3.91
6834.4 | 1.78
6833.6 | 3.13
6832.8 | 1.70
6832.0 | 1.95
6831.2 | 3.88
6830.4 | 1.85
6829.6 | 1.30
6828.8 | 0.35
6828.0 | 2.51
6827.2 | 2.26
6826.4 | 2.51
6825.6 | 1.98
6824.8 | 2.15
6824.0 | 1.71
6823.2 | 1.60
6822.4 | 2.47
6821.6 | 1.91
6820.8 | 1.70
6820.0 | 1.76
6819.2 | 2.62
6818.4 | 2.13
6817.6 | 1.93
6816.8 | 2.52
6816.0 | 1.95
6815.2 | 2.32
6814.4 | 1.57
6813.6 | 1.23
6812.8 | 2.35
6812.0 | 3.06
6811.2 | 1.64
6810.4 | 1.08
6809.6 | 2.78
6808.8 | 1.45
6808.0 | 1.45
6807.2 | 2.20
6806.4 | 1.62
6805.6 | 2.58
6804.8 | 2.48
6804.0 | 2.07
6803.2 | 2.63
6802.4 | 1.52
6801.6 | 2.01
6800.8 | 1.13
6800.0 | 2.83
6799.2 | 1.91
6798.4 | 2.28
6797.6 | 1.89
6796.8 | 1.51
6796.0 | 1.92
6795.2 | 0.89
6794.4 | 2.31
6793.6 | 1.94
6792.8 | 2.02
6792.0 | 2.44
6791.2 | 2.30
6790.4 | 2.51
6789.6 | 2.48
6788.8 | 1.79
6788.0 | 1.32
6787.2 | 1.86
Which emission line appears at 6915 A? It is [N II] 6583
